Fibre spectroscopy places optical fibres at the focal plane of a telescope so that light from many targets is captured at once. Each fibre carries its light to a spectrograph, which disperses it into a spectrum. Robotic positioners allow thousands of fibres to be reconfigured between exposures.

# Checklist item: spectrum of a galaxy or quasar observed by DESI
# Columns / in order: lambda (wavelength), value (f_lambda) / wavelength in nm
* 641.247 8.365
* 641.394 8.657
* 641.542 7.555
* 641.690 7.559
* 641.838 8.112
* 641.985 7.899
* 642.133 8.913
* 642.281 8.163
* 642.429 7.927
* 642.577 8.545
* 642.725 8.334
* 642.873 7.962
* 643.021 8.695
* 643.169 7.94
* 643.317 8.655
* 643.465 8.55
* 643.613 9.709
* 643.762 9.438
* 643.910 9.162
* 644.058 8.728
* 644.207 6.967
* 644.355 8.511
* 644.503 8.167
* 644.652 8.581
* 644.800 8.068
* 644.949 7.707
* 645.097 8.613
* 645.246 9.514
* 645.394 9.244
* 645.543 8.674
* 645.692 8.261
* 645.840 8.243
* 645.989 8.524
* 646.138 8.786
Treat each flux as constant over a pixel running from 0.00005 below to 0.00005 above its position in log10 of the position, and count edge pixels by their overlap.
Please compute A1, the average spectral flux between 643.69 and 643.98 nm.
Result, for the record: 9.31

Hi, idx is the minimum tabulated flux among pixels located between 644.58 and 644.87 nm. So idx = 8.068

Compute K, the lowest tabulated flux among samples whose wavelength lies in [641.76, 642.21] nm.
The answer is 7.899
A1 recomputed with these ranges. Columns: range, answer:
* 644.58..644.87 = 8.34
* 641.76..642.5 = 8.2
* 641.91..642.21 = 8.42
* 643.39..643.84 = 9.23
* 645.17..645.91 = 8.79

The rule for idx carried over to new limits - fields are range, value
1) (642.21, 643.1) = 7.927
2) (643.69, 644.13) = 8.728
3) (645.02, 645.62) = 8.613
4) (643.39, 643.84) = 8.55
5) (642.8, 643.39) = 7.94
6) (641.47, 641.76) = 7.555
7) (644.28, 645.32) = 7.707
